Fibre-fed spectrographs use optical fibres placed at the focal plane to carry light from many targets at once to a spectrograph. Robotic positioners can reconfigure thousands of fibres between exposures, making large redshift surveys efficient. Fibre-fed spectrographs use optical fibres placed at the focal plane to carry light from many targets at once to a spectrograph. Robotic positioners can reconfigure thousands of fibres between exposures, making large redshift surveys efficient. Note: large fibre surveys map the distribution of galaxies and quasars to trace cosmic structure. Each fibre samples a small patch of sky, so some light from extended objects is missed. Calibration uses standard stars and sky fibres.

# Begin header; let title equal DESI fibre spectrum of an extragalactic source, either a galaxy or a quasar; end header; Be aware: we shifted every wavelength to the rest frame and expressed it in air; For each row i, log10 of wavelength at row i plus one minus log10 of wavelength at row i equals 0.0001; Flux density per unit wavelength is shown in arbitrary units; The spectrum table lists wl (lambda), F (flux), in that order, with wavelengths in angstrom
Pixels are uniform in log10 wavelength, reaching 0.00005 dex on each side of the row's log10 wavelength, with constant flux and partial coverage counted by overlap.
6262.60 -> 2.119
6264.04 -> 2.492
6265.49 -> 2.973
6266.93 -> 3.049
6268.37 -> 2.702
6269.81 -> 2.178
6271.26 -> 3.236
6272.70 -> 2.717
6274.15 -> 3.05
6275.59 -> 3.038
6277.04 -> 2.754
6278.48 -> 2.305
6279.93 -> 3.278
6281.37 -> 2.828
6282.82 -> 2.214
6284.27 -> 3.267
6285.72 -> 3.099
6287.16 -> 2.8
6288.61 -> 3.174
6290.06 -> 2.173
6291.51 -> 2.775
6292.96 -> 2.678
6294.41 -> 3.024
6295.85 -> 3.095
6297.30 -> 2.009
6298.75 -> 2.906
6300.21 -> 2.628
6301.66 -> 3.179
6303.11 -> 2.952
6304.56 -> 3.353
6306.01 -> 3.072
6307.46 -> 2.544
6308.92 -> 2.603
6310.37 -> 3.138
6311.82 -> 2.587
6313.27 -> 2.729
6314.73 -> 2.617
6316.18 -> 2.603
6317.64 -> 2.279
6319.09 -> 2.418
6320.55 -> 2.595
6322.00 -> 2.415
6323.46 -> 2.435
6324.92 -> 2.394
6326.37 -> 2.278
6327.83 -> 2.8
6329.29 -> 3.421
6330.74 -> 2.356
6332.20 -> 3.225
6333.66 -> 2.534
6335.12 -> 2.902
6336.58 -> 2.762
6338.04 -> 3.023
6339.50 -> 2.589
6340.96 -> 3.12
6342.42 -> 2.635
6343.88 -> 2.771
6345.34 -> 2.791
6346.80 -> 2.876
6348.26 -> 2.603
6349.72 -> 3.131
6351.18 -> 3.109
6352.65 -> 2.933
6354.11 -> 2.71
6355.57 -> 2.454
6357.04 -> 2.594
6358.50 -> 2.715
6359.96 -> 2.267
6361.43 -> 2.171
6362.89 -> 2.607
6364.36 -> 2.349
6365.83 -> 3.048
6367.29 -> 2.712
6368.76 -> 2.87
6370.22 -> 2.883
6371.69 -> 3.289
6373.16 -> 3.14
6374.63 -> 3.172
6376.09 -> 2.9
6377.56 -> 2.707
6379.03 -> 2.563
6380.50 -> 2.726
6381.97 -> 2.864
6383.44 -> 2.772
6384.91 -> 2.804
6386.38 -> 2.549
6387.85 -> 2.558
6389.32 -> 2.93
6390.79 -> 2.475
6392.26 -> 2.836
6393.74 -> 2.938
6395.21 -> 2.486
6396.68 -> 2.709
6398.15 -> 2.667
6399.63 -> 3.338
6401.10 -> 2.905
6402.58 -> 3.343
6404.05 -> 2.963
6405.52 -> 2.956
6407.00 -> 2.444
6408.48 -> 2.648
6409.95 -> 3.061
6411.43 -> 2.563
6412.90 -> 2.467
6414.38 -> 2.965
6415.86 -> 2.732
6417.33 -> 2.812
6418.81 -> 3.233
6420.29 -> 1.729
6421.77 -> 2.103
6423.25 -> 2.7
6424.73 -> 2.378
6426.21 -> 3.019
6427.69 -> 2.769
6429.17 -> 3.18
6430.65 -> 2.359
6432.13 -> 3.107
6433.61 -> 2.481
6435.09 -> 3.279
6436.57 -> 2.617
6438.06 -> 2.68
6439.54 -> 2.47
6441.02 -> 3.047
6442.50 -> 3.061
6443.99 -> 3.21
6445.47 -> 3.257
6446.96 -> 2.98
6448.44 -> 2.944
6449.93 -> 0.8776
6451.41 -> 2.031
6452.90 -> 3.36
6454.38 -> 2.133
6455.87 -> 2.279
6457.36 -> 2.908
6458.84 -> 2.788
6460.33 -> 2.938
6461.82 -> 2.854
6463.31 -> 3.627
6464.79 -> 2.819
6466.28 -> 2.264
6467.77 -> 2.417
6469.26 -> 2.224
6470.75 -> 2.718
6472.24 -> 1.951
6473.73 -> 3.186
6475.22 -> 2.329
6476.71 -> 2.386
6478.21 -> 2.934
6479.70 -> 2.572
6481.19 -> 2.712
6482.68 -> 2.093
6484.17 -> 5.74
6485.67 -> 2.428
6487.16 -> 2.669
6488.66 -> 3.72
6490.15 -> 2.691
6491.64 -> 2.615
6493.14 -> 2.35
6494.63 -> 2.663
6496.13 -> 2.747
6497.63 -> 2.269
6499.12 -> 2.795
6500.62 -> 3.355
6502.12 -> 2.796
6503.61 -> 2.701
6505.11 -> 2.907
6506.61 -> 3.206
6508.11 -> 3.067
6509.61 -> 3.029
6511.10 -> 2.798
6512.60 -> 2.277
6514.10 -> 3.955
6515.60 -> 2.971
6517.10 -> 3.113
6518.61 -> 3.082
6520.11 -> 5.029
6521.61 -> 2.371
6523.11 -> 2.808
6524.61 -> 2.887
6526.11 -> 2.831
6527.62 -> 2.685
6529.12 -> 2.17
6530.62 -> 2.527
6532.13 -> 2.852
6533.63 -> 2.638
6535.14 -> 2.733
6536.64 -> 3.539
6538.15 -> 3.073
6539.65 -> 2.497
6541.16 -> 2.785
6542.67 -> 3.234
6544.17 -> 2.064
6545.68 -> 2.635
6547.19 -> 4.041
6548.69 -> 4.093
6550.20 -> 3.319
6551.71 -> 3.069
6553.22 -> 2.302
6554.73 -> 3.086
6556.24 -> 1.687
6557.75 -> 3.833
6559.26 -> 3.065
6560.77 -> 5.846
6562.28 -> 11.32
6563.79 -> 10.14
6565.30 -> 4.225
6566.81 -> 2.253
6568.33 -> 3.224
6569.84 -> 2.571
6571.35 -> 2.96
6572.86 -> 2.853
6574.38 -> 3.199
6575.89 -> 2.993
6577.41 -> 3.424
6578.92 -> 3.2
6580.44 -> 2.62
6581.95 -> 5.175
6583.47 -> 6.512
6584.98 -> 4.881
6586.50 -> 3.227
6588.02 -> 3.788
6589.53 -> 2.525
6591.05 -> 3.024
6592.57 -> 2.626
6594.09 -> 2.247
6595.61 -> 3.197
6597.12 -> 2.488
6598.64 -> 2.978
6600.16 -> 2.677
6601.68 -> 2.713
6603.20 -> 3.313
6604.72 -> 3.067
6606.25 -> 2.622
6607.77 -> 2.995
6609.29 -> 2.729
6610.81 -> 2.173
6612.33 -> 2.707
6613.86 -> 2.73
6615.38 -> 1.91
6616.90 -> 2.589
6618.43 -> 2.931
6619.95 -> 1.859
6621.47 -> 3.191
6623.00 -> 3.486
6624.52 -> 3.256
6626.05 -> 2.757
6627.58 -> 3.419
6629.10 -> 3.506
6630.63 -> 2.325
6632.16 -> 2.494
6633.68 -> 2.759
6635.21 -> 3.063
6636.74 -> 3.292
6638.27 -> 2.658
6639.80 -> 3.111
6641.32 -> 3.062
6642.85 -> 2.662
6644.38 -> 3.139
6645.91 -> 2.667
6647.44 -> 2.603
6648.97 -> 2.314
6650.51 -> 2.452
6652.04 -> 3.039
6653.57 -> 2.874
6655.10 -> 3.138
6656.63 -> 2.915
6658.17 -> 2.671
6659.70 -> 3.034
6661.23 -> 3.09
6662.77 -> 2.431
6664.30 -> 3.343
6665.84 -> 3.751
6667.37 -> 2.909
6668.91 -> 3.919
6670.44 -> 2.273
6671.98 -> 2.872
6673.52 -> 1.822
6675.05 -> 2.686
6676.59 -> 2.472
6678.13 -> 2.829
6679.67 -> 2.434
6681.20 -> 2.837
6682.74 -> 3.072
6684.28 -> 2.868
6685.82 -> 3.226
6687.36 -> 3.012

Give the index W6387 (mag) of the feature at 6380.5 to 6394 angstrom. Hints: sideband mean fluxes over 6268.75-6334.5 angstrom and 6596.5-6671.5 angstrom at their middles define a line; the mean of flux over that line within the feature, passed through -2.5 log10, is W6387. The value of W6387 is 0.02 mag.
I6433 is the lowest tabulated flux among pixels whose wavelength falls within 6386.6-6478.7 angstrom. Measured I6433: 0.8776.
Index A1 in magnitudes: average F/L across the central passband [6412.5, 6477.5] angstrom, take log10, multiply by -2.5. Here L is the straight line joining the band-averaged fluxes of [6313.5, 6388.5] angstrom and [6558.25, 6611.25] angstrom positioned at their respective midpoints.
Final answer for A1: 0.16 mag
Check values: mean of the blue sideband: 2.73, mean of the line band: 2.68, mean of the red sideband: 3.69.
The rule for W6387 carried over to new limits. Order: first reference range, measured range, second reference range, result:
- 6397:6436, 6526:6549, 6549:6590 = 0.283 mag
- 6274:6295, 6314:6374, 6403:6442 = 0.025 mag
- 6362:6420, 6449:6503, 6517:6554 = 0.079 mag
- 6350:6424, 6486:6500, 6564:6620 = 0.089 mag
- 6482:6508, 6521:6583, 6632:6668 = -0.182 mag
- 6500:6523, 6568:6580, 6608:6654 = -0.035 mag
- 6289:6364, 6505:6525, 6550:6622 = 0.037 mag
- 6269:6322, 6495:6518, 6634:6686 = -0.039 mag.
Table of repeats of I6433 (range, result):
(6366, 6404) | 2.475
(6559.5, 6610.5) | 2.247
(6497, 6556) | 2.064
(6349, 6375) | 2.171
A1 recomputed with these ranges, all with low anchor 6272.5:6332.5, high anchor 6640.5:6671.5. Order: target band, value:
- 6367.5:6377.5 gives -0.08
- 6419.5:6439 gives 0.07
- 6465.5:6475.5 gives 0.16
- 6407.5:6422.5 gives 0.07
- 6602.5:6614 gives 0.04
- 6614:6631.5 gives 0.03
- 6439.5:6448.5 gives -0.08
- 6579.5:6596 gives -0.25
